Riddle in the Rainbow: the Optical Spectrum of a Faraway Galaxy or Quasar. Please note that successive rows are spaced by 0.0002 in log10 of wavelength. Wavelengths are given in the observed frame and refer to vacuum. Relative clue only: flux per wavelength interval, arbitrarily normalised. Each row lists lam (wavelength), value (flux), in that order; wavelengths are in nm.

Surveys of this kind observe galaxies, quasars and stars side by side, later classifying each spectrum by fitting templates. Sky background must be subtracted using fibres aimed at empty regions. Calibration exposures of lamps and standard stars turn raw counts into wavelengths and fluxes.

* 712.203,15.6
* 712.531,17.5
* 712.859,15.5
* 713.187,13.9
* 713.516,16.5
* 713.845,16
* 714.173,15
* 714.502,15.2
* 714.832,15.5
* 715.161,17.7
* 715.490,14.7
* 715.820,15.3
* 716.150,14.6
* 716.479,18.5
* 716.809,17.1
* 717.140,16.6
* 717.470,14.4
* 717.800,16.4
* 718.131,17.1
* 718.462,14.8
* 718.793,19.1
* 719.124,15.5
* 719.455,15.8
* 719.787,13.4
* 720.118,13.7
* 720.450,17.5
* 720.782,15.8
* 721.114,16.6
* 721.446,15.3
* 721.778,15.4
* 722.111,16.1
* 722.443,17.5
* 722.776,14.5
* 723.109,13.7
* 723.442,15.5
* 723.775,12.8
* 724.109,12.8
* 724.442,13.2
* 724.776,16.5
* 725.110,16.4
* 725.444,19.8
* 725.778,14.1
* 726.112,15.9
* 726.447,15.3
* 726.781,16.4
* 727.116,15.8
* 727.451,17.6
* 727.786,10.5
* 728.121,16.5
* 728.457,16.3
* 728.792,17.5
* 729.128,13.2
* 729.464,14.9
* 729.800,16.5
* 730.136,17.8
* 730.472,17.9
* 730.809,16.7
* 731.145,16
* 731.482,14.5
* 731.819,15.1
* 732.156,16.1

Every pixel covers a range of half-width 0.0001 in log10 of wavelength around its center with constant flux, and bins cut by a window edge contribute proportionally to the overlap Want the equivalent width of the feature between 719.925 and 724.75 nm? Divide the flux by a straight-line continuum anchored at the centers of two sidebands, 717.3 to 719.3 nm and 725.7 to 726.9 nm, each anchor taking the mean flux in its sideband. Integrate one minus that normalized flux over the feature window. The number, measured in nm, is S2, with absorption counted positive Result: 0.24 nm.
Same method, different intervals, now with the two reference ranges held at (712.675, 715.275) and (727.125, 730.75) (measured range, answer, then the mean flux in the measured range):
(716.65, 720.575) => -0.05 nm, 15.9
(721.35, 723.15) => 0.03 nm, 15.5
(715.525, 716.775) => -0.03 nm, 16.1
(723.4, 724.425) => 0.16 nm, 13.4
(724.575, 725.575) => -0.10 nm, 17.3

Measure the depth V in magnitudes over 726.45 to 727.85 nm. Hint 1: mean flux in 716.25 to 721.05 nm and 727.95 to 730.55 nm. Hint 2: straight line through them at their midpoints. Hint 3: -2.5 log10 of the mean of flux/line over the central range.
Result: 0.05 mag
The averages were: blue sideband 16.1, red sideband 16.3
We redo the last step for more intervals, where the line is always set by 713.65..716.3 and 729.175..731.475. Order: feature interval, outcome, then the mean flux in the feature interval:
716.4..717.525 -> -0.07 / 16.7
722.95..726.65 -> 0.06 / 15.1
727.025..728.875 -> 0.04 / 15.6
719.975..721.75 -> 0.00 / 15.8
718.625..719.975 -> -0.01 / 15.9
